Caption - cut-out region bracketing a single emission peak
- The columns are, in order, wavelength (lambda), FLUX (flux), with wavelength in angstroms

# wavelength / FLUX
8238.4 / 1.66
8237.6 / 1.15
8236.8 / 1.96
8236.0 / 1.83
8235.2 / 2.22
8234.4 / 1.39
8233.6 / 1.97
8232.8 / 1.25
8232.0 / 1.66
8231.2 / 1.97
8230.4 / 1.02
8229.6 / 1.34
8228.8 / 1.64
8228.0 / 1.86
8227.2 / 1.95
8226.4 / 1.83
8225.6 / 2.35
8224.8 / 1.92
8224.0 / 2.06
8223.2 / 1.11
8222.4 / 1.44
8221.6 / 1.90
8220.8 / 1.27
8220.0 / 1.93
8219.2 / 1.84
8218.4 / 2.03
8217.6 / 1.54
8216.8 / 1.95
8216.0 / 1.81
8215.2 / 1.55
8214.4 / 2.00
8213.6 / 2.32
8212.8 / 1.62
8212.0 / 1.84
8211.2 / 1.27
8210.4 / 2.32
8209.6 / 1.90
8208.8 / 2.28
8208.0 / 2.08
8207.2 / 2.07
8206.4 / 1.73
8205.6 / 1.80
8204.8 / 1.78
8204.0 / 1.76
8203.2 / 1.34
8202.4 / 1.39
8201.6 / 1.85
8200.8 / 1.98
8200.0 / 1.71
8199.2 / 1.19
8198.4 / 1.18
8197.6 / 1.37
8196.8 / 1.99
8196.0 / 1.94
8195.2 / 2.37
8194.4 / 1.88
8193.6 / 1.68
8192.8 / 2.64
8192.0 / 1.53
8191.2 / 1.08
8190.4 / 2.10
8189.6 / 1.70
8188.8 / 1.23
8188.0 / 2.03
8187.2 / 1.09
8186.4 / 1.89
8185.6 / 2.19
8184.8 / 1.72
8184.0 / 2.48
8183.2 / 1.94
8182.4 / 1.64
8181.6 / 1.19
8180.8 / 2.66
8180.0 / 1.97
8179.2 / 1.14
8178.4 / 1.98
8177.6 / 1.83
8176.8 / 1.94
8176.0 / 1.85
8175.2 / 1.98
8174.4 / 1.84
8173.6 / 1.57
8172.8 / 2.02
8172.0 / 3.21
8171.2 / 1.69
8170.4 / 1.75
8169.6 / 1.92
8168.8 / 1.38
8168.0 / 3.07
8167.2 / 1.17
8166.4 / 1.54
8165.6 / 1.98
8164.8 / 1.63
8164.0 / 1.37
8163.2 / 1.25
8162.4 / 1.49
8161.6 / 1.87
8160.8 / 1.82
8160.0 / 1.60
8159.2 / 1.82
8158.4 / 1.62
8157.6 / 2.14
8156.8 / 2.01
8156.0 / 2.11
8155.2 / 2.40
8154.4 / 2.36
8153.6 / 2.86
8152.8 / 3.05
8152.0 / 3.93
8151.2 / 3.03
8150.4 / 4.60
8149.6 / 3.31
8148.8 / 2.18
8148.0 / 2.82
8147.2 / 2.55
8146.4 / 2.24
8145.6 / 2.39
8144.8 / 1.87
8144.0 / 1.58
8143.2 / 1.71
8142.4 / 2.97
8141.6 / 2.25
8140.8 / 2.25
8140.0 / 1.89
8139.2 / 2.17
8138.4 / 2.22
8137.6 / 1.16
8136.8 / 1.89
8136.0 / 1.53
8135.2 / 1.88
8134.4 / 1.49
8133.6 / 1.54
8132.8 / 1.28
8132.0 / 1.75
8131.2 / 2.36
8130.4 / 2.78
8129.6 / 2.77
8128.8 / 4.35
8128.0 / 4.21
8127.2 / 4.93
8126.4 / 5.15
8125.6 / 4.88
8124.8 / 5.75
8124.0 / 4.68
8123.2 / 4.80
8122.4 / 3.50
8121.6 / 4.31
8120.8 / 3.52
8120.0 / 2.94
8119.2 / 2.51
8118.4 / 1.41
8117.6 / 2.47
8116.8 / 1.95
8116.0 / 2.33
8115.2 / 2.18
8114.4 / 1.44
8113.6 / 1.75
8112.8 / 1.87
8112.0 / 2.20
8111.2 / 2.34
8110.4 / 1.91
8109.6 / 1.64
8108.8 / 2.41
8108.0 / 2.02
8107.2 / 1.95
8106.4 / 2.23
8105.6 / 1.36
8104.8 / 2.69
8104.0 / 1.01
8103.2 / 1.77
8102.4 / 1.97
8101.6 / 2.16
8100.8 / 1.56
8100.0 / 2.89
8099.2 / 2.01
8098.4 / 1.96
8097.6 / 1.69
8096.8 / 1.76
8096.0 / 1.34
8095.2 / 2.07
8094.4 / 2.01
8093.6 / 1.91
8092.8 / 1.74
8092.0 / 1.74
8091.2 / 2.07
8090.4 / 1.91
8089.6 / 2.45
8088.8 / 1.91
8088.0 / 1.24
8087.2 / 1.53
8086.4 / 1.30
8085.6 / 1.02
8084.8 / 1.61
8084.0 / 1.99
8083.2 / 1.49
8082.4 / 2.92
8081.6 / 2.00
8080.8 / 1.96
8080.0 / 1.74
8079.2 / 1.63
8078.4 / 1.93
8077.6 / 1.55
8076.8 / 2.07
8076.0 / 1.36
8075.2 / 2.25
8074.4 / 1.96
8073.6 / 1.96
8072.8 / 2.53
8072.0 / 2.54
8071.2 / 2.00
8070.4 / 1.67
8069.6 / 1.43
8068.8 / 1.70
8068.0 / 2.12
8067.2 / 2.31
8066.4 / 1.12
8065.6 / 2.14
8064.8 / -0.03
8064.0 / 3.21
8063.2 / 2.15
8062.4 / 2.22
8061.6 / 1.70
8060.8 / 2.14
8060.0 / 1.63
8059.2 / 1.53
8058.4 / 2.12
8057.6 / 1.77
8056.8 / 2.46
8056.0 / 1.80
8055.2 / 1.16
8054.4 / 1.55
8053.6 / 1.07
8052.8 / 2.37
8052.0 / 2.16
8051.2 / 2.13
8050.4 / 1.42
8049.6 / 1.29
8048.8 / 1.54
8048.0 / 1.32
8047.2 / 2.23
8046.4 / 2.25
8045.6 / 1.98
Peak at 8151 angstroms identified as [N II]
